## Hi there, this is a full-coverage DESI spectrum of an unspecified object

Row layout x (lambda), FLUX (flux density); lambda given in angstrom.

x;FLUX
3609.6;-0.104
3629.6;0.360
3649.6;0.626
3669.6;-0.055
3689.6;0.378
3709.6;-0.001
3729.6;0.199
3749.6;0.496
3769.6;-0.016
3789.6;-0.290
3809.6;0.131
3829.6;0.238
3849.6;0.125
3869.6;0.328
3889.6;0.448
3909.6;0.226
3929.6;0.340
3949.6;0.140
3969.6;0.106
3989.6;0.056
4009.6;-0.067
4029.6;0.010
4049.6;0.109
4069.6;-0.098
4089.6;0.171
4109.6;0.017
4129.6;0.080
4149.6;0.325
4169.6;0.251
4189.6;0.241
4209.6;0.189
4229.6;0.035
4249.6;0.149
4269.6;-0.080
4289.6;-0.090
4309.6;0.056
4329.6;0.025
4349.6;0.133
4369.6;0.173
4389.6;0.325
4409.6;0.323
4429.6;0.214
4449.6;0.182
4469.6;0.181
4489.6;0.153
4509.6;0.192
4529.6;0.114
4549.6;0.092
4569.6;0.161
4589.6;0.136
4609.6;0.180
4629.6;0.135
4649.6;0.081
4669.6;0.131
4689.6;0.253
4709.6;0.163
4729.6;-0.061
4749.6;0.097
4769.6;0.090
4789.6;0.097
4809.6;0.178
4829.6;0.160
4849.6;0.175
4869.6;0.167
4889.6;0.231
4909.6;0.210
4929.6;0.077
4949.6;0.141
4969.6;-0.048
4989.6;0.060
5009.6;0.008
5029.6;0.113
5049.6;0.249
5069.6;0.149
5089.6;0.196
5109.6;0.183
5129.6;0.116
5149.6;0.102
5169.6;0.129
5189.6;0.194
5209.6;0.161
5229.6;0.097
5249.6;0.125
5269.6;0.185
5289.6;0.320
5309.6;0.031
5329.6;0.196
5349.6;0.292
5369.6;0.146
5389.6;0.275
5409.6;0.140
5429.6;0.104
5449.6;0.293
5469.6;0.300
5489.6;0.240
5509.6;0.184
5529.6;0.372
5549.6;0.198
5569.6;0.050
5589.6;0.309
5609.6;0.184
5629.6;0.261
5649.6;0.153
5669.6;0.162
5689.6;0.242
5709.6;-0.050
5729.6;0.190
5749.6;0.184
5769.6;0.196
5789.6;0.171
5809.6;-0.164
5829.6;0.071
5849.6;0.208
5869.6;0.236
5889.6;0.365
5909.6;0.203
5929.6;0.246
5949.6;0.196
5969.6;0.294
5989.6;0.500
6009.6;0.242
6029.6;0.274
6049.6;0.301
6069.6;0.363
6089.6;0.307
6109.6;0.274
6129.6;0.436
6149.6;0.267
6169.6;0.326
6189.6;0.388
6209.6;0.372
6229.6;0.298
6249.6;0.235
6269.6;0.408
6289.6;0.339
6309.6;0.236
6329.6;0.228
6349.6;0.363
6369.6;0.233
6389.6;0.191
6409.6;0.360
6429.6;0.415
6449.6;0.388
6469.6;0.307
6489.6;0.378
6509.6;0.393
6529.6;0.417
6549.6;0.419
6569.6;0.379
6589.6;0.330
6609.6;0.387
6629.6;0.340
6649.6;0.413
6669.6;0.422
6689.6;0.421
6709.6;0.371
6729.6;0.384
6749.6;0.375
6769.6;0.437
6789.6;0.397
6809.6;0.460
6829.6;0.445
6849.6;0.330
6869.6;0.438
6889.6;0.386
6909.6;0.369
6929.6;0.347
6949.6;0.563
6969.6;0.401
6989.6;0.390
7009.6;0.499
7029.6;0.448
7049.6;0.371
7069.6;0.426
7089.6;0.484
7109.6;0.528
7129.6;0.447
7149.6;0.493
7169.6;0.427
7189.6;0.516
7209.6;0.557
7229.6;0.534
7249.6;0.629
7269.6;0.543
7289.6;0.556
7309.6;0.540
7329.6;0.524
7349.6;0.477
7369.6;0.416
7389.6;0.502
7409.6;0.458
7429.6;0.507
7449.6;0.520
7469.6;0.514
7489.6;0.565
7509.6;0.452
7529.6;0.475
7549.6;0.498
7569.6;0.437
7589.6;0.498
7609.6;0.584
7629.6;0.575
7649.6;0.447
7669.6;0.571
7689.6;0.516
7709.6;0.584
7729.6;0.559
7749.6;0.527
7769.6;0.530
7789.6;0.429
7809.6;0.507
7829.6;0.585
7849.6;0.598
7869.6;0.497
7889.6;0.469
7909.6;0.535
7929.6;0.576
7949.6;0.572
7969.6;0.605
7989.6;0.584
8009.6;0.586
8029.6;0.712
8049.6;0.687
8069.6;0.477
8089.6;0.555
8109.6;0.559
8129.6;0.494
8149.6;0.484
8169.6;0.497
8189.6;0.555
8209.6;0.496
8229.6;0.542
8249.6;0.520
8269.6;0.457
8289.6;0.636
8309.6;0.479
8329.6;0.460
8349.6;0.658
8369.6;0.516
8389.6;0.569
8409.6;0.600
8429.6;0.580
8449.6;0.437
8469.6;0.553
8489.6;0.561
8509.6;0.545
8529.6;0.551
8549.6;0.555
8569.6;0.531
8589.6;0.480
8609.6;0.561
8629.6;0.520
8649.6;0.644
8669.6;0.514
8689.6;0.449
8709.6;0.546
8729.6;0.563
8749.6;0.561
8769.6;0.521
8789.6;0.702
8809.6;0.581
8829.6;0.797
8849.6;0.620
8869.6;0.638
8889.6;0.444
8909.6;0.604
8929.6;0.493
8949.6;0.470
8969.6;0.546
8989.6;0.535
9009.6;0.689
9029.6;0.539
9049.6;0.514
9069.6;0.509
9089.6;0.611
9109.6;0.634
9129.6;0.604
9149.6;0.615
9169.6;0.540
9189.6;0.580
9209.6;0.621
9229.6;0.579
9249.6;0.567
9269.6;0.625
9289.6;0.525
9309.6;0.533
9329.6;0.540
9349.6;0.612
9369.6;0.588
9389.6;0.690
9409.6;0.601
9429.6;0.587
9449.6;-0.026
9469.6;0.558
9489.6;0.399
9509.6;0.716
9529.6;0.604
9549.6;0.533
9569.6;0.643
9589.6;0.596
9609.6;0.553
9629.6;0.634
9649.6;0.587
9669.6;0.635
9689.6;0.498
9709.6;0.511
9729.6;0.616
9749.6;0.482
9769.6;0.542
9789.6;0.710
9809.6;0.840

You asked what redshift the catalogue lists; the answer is 0.61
